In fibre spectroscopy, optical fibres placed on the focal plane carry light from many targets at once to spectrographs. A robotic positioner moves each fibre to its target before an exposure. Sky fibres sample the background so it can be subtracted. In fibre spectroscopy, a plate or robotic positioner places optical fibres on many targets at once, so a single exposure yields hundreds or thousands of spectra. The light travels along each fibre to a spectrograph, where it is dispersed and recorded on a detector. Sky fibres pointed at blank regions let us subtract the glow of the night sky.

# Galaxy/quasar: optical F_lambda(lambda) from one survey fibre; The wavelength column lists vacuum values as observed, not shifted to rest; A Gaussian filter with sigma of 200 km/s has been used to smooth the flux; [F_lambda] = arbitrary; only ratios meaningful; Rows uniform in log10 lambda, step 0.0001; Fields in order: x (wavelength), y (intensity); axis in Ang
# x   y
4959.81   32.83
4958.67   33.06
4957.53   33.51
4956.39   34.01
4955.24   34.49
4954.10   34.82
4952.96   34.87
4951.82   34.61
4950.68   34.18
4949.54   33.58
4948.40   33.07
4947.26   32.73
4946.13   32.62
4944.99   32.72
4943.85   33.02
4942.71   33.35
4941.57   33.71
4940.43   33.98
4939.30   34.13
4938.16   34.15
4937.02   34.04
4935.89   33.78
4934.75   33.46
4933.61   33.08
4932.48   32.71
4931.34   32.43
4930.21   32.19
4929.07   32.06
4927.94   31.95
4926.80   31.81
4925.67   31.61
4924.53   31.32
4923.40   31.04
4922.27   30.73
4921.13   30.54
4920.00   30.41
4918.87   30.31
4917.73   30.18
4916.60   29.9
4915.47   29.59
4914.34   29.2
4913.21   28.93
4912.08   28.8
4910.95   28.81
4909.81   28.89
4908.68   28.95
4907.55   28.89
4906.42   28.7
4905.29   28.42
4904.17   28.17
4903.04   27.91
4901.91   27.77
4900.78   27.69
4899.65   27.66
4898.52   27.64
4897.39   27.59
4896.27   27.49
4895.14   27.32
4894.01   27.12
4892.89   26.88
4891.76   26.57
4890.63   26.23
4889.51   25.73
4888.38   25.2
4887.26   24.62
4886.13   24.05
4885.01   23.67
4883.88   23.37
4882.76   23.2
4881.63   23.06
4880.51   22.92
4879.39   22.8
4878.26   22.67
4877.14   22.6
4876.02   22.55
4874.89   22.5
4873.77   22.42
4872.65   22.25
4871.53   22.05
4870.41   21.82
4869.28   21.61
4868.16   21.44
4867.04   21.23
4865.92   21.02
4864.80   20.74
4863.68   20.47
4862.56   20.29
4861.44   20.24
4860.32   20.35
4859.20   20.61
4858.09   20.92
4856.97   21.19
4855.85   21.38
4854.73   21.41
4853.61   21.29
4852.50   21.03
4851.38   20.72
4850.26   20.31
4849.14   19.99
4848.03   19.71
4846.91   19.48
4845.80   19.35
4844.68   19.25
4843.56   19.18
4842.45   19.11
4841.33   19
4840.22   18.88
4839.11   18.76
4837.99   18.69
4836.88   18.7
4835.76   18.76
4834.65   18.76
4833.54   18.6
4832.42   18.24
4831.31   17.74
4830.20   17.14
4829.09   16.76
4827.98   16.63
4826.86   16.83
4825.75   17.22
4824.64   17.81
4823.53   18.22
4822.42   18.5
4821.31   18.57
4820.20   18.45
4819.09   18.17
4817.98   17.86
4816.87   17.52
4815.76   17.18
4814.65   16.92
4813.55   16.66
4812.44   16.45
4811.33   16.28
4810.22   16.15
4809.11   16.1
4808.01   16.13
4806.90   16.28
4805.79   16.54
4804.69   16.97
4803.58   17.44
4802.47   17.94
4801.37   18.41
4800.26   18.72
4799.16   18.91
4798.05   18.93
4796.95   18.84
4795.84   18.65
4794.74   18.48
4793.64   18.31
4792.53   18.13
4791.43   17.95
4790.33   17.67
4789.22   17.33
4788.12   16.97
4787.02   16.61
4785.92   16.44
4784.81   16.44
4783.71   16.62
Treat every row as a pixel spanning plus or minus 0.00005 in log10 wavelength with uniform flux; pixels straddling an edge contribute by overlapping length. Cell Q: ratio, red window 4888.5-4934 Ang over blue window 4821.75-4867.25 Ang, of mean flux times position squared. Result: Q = 1.55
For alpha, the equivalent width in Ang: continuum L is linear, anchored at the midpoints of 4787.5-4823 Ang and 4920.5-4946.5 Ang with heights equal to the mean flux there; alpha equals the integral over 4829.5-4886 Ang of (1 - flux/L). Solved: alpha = 7.3 Ang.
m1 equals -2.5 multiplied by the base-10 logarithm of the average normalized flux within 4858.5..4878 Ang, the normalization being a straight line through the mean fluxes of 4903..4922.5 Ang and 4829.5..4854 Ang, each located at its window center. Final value 0.07 mag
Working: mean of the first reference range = 19.2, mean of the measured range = 21.4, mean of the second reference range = 29.3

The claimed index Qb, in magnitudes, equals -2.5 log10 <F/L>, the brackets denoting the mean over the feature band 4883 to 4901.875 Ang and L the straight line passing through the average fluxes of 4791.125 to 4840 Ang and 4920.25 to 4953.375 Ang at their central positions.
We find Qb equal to 0.05 mag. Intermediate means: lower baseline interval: 17.7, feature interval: 26.2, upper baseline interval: 32.9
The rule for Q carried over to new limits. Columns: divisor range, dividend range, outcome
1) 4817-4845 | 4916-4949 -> 1.85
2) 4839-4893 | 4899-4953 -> 1.47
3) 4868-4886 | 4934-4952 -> 1.52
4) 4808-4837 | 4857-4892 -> 1.31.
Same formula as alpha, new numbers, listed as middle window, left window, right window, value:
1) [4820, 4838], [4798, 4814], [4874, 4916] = 1.4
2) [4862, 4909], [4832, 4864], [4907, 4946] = 1.5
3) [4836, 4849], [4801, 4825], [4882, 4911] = 1.0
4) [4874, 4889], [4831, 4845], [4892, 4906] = 1.1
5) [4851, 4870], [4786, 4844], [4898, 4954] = 1.9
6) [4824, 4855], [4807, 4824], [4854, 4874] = 0.5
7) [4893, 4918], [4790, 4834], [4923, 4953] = 0.6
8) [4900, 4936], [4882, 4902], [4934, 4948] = -0.3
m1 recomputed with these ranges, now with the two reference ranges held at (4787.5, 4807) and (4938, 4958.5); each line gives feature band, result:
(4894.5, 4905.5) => 0.04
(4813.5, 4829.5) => 0.16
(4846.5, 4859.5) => 0.15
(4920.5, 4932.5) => -0.01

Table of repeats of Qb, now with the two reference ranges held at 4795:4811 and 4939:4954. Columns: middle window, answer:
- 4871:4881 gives 0.14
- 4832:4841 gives 0.14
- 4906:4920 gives 0.02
